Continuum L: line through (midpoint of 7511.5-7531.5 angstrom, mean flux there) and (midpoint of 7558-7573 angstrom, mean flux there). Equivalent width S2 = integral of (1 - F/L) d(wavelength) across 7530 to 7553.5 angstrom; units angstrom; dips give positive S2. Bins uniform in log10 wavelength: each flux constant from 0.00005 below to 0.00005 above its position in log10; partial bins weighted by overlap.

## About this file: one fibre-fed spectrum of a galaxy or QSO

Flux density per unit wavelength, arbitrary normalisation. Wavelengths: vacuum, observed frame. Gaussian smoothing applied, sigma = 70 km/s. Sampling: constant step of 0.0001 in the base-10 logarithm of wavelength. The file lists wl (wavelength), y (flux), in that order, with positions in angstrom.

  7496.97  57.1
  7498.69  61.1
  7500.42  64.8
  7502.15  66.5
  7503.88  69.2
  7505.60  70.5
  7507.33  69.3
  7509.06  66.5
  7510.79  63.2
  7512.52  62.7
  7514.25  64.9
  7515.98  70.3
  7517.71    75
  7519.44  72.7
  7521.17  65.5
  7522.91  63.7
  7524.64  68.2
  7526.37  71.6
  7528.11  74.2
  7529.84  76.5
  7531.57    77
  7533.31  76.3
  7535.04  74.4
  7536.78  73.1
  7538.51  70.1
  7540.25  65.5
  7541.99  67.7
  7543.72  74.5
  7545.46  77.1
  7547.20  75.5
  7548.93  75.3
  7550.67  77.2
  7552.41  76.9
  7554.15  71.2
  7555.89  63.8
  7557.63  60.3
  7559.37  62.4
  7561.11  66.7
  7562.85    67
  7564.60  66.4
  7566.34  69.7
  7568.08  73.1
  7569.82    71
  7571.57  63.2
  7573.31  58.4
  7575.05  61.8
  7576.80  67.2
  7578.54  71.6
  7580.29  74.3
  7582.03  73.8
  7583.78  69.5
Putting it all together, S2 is -1.9 angstrom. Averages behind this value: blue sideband 69.8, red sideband 66.9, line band 74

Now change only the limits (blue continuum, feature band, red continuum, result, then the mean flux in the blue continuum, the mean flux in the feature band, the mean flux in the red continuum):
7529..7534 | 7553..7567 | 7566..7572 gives 1.0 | 76.6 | 66.1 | 69.6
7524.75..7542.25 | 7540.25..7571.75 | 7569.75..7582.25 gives -0.1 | 72.6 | 70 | 67.1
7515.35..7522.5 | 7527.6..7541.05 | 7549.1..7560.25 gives -0.7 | 70.4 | 73.4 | 69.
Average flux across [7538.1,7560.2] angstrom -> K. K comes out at 70.6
